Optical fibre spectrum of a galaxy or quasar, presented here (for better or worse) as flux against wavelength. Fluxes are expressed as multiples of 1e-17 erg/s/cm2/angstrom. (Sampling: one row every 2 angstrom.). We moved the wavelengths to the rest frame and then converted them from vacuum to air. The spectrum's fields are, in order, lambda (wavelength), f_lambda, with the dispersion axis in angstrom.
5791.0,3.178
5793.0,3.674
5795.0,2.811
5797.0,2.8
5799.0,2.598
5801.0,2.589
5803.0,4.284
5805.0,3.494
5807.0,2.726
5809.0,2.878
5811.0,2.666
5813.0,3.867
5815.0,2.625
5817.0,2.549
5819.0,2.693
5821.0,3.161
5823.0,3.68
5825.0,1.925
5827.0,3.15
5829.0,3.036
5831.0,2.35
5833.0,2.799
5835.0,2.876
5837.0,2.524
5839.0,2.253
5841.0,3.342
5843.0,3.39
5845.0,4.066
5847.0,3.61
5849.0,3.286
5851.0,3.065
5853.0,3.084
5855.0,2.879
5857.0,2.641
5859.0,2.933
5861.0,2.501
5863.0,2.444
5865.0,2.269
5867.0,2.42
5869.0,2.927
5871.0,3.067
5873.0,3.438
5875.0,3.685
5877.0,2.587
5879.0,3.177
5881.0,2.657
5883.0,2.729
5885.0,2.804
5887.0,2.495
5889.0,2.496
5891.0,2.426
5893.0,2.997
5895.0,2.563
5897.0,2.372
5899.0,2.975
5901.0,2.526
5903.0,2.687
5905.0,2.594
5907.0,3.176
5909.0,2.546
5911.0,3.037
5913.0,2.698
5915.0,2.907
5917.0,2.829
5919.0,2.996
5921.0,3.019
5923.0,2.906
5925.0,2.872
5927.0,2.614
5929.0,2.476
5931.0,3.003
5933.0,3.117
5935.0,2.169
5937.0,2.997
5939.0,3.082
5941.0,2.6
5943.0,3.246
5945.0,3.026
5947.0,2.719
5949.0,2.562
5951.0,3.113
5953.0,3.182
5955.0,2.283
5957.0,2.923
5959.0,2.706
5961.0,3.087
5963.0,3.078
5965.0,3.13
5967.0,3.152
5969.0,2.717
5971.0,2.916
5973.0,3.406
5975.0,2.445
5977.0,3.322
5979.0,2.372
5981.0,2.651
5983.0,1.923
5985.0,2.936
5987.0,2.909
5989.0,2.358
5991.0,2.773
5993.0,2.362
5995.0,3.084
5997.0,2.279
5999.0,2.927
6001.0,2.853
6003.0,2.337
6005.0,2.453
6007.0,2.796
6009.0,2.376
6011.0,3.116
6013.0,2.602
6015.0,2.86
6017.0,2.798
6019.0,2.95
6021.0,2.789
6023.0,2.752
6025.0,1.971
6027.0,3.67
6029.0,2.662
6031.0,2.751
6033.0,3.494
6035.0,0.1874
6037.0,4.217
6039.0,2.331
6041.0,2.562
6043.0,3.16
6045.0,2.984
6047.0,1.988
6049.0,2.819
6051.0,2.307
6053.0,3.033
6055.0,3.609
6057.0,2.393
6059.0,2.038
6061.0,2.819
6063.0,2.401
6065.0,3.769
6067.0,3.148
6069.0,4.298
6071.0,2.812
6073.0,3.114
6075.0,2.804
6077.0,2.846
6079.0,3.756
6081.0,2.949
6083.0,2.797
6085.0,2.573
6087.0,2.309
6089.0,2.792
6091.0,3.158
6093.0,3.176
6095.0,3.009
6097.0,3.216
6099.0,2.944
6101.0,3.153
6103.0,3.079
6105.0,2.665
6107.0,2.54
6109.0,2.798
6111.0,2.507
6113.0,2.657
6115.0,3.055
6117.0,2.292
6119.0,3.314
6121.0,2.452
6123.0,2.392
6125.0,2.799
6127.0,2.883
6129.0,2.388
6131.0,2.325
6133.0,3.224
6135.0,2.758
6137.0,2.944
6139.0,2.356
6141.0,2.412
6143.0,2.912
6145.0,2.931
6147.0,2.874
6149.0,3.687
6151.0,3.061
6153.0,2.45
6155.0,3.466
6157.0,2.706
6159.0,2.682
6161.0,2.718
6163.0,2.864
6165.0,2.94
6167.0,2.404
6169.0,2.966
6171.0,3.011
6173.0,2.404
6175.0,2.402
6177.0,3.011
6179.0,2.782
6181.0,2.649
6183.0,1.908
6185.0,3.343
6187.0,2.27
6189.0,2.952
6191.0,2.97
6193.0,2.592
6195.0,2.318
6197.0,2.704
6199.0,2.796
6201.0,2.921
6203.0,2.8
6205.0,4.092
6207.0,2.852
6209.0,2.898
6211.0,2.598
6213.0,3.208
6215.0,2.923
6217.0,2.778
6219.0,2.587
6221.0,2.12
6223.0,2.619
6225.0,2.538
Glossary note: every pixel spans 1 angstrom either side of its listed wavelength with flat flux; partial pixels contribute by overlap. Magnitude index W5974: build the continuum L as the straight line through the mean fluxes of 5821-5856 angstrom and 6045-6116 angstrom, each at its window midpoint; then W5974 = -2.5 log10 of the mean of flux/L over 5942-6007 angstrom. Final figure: 0.06 mag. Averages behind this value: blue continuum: 3.02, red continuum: 2.9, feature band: 2.79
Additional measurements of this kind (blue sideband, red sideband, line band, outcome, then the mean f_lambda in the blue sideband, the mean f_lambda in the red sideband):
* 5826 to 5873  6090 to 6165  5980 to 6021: 0.080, 2.92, 2.84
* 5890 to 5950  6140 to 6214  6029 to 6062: 0.056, 2.79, 2.83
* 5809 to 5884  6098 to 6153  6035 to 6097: -0.029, 2.93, 2.79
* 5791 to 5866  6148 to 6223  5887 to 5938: 0.065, 2.96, 2.8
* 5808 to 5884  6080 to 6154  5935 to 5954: -0.009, 2.93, 2.81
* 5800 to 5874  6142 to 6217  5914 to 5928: 0.019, 2.96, 2.84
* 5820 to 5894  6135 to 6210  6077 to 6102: -0.055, 2.9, 2.81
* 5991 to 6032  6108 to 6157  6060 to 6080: -0.155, 2.72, 2.79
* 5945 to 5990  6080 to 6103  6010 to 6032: 0.020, 2.82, 2.92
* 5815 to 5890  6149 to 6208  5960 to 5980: -0.038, 2.89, 2.81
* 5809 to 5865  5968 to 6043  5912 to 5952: -0.017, 2.93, 2.71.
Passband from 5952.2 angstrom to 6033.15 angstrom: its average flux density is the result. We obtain 2.78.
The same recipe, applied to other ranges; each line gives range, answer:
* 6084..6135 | 2.79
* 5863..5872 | 2.65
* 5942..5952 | 2.93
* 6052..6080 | 3.06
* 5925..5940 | 2.79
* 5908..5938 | 2.81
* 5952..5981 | 2.9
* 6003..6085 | 2.82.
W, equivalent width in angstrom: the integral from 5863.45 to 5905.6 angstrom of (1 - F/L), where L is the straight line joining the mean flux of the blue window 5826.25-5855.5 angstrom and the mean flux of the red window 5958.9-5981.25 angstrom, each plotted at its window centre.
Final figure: 3.6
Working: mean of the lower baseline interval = 3.05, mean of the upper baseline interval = 2.93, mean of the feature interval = 2.75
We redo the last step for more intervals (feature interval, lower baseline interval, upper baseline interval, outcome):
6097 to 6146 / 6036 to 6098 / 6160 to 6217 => 2.1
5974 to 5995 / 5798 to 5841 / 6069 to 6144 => 1.7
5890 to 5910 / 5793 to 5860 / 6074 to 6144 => 1.8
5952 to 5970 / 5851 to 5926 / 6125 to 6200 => -0.8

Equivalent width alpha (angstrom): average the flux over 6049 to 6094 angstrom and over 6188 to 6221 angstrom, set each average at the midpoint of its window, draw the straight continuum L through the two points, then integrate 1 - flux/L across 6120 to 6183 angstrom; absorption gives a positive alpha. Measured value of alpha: 2.9 angstrom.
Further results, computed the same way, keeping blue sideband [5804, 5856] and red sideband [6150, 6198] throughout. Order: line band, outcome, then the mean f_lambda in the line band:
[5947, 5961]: 0.4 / 2.81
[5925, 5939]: 0.7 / 2.76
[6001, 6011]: 1.0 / 2.59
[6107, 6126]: 0.6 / 2.69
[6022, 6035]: 0.8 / 2.68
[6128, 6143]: 0.6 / 2.65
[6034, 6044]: 1.2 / 2.49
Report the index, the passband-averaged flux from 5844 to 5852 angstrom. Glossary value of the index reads 3.51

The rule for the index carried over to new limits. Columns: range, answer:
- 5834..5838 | 2.7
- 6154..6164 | 2.89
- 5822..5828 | 2.92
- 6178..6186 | 2.67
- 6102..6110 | 2.77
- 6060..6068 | 3.03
